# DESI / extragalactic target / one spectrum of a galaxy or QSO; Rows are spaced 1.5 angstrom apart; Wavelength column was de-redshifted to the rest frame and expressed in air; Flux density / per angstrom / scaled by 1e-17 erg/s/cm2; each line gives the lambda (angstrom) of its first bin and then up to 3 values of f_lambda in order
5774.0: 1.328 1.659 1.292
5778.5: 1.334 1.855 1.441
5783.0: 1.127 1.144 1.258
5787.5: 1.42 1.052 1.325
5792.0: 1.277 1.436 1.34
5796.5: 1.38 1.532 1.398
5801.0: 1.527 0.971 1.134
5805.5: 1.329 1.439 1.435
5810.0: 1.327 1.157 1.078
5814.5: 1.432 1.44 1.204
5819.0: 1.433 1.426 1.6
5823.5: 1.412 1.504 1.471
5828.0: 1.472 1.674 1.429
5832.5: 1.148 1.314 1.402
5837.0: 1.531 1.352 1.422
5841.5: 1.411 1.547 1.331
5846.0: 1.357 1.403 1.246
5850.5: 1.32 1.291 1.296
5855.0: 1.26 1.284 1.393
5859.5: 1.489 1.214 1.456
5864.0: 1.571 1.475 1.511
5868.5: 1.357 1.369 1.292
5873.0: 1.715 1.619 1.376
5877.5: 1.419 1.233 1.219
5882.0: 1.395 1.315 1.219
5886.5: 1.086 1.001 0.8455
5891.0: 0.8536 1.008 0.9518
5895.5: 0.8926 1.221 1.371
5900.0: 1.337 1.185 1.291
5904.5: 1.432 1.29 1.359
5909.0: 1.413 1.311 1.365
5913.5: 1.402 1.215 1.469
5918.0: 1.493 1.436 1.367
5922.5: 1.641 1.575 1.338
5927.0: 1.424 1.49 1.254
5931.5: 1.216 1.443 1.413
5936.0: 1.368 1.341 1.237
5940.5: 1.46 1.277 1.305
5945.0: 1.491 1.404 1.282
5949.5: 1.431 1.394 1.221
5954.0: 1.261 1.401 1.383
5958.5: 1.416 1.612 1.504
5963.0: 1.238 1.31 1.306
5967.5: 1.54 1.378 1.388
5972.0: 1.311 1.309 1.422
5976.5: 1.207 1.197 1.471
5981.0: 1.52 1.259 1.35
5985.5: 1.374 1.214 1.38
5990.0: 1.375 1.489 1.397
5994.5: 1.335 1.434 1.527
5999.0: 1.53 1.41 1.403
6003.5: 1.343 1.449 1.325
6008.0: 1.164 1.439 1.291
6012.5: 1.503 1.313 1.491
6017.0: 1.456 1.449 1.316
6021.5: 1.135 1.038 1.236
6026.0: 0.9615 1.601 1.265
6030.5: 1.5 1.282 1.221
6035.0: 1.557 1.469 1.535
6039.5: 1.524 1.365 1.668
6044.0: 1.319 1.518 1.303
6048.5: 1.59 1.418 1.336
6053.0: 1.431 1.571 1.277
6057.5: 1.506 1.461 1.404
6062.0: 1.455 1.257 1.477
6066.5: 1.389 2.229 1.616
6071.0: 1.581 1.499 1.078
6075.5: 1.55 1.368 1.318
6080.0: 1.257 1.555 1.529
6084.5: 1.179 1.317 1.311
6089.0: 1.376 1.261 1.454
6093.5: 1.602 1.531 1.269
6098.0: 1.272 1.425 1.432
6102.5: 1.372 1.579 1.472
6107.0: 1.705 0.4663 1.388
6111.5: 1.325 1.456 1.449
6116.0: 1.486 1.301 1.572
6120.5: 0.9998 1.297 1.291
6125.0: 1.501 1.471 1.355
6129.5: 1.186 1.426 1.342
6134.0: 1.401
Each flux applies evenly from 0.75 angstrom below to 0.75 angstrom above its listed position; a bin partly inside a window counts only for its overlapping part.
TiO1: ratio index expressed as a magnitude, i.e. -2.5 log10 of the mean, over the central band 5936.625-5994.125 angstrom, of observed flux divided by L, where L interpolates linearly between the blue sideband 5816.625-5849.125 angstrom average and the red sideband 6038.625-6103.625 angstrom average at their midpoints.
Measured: 0.05 mag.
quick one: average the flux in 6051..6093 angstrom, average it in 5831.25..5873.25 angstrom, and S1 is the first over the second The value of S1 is 1.04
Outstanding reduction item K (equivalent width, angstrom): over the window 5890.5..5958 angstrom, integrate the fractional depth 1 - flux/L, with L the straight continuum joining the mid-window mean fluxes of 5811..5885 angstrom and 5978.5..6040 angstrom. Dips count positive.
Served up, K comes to 2.5 angstrom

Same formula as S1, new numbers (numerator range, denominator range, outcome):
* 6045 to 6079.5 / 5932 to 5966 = 1.07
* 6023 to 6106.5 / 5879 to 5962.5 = 1.08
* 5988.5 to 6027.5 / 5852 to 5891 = 1.02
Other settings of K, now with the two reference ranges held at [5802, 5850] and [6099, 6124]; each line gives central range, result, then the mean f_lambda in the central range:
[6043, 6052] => -0.4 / 1.42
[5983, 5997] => -0.1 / 1.37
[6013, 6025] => 0.4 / 1.31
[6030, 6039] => -0.5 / 1.43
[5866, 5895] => 2.5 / 1.25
